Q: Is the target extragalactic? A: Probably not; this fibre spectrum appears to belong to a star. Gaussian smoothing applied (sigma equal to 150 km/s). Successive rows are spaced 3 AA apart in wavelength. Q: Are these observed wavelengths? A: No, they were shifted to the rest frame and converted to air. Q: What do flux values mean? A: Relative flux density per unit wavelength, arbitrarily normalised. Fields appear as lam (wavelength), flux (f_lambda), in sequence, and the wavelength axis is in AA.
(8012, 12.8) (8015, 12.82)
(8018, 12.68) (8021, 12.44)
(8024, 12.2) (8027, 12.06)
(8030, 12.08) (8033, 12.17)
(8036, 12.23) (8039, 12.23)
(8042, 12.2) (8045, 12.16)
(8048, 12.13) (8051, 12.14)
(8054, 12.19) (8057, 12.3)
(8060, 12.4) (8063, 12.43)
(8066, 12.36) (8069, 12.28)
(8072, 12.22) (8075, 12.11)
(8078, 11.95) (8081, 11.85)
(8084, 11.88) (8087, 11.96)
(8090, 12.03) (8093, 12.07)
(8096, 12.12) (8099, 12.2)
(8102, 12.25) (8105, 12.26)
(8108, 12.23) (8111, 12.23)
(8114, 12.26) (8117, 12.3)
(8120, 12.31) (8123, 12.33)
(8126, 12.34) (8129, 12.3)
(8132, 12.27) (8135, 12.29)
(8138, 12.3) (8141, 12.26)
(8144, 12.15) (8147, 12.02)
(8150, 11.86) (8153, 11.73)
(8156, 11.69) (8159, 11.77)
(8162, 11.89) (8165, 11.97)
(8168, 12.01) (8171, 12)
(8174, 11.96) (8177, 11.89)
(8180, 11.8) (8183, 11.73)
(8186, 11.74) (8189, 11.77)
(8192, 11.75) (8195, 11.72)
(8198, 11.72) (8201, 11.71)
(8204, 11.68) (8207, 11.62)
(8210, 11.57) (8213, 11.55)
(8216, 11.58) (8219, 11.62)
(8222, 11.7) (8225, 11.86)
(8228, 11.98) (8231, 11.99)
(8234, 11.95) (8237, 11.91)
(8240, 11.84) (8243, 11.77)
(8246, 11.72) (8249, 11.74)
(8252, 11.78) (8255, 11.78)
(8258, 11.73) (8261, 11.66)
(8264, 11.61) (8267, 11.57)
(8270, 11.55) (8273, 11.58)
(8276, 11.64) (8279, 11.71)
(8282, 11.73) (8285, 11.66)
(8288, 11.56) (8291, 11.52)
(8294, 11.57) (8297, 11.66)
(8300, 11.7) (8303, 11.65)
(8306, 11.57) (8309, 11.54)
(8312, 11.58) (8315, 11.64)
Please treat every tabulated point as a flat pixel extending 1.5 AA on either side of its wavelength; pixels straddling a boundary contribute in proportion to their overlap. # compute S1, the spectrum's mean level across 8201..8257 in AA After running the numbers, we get 11.8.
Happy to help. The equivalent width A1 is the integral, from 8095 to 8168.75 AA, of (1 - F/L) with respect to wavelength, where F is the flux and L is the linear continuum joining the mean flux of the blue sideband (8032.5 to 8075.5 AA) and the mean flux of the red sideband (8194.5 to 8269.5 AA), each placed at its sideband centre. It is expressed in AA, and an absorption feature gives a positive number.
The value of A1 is -0.7 AA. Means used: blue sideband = 12.2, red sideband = 11.7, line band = 12.1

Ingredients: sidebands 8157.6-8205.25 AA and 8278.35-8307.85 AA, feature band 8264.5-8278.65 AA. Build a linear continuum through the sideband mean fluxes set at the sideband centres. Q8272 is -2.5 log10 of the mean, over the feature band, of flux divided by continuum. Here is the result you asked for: 0.01 mag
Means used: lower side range 11.8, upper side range 11.6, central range 11.6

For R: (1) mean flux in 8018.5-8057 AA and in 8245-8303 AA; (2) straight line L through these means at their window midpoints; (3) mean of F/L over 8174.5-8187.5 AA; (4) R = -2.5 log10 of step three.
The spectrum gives 0.01 mag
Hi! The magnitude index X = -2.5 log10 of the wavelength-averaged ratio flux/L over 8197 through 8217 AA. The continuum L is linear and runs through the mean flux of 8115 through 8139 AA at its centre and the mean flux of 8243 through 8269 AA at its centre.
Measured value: 0.027 mag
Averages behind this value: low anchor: 12.3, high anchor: 11.7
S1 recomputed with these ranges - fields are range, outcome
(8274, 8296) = 11.6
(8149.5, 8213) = 11.8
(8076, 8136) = 12.2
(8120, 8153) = 12.2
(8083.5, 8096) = 12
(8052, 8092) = 12.1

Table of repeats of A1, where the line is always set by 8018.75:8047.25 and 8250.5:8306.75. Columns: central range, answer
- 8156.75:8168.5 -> 0.0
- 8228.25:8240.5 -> -0.2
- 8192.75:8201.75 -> 0.1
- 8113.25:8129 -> -0.4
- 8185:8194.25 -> 0.1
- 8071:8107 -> 0.0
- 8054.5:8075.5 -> -0.3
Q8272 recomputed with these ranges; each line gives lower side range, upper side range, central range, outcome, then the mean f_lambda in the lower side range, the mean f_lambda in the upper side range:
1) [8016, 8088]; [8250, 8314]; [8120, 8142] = -0.03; 12.2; 11.6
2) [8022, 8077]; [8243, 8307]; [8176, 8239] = 0.01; 12.2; 11.7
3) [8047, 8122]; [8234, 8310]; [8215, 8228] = 0.01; 12.2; 11.7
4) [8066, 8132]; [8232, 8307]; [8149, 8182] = 0.01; 12.2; 11.7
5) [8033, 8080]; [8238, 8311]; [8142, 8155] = 0.00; 12.2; 11.7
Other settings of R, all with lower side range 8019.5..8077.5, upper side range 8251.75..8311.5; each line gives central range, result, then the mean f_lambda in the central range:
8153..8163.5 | 0.016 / 11.8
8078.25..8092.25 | 0.017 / 11.9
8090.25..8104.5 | -0.005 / 12.2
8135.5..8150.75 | -0.014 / 12.1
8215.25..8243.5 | -0.006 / 11.8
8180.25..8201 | 0.011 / 11.7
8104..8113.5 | -0.015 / 12.2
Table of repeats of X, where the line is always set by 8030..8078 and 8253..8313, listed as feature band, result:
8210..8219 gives 0.02 mag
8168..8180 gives 0.00 mag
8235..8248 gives -0.01 mag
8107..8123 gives -0.02 mag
